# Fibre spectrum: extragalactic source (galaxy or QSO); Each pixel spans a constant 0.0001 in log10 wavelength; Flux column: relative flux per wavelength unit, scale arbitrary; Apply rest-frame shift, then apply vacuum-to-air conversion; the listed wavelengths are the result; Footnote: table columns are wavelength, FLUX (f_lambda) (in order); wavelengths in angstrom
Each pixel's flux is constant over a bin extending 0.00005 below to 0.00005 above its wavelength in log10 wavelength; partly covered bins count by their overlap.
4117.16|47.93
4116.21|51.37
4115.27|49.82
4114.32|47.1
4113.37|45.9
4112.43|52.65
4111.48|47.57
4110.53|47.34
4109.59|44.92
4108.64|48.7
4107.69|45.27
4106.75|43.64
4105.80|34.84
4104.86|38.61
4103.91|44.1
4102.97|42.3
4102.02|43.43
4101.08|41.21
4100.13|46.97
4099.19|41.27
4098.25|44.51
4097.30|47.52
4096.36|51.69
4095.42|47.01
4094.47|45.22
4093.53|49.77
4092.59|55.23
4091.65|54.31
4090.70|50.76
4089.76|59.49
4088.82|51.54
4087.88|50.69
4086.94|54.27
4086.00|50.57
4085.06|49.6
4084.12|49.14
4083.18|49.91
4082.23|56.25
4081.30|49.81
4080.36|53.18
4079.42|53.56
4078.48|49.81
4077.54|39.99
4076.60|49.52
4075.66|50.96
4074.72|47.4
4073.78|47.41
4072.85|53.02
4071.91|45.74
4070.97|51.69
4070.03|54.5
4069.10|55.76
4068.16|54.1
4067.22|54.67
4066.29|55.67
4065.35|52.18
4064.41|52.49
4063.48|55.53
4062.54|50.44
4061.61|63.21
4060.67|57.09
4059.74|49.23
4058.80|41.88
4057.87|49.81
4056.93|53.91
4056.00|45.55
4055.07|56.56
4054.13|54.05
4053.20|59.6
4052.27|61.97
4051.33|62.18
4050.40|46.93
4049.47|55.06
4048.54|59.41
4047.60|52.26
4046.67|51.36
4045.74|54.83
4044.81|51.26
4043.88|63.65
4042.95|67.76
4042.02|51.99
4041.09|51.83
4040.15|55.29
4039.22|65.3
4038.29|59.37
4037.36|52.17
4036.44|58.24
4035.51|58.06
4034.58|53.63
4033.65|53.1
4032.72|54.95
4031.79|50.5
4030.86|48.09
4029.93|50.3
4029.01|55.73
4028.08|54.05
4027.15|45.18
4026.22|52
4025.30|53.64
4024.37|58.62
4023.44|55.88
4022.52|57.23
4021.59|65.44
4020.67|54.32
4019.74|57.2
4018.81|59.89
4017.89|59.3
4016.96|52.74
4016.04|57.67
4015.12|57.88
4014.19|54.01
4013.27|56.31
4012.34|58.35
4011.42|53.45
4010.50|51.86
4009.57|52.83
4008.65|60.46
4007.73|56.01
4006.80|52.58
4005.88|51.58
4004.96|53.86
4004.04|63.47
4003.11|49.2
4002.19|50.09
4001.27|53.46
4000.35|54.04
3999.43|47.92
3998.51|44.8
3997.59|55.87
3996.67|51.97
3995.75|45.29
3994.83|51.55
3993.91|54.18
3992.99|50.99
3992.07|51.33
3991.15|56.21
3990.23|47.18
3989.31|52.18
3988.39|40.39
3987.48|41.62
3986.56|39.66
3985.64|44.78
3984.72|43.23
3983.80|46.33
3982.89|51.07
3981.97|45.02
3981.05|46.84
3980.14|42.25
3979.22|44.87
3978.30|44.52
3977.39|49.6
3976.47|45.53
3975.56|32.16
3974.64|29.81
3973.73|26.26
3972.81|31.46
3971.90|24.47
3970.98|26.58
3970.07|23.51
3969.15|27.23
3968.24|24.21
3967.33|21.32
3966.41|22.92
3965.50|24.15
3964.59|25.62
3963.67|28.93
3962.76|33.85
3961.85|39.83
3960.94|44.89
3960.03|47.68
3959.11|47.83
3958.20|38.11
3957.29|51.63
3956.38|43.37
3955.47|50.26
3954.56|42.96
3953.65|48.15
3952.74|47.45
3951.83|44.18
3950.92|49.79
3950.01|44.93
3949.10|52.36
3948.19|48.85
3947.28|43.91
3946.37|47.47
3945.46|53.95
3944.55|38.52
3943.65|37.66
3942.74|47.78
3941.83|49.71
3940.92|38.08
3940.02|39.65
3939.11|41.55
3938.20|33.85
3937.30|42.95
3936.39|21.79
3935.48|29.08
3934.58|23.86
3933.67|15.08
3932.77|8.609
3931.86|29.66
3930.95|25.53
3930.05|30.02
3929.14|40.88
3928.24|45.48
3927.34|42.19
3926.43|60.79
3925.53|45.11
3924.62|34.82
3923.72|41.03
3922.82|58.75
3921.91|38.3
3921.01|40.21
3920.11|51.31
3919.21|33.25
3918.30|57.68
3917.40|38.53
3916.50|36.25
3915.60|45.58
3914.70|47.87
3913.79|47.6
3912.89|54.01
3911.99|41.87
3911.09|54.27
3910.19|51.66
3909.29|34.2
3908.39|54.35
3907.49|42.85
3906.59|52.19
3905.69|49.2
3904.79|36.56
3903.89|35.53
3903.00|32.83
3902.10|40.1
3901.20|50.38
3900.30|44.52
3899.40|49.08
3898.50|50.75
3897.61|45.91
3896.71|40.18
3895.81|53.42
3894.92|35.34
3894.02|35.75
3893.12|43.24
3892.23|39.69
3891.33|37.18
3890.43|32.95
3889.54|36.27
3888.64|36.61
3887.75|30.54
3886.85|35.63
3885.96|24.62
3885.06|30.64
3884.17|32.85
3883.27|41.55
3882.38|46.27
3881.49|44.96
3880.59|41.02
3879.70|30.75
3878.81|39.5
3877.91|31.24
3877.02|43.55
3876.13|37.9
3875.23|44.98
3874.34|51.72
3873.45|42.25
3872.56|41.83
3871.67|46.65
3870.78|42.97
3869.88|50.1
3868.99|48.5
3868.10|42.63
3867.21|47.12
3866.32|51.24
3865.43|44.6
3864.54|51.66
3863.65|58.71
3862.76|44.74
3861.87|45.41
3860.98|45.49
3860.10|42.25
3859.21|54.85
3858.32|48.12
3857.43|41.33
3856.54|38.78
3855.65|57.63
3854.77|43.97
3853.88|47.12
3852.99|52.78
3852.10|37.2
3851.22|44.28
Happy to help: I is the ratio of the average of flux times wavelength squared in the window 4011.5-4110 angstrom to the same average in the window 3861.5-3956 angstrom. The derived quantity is 1.34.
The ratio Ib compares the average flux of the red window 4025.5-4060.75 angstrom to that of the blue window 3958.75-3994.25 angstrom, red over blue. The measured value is 1.39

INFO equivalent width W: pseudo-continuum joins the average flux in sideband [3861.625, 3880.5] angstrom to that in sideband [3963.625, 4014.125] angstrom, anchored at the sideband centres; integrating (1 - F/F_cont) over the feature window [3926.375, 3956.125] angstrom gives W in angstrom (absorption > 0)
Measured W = 3.2 angstrom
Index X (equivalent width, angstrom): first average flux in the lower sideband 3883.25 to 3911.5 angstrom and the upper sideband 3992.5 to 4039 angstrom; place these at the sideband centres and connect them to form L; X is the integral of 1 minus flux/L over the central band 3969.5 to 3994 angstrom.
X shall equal 4.3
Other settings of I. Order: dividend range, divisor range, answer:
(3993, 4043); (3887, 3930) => 1.33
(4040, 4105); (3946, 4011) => 1.23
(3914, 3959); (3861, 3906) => 1.01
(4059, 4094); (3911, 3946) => 1.40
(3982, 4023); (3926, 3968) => 1.39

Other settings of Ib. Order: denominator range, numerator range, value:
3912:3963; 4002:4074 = 1.31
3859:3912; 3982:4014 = 1.19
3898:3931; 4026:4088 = 1.20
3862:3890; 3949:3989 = 0.94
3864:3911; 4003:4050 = 1.32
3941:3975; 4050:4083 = 1.36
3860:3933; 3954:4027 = 1.09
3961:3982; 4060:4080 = 1.57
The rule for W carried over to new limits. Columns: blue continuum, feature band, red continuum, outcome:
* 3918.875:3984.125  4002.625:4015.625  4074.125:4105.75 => -3.72 angstrom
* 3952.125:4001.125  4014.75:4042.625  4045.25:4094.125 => -4.52 angstrom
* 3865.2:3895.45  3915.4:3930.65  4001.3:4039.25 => 0.45 angstrom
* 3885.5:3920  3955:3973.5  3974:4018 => 5.24 angstrom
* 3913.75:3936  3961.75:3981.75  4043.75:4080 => 5.02 angstrom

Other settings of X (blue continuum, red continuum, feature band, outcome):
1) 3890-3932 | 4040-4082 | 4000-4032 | -2.9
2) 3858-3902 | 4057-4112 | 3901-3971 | 6.6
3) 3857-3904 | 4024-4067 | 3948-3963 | 0.6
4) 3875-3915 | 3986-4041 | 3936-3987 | 8.8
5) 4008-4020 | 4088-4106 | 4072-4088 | -0.4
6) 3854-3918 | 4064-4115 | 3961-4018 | 1.9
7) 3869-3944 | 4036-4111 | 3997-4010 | -1.8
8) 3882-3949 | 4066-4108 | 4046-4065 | -2.6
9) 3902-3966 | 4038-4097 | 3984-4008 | -1.7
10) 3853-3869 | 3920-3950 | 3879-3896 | 2.9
